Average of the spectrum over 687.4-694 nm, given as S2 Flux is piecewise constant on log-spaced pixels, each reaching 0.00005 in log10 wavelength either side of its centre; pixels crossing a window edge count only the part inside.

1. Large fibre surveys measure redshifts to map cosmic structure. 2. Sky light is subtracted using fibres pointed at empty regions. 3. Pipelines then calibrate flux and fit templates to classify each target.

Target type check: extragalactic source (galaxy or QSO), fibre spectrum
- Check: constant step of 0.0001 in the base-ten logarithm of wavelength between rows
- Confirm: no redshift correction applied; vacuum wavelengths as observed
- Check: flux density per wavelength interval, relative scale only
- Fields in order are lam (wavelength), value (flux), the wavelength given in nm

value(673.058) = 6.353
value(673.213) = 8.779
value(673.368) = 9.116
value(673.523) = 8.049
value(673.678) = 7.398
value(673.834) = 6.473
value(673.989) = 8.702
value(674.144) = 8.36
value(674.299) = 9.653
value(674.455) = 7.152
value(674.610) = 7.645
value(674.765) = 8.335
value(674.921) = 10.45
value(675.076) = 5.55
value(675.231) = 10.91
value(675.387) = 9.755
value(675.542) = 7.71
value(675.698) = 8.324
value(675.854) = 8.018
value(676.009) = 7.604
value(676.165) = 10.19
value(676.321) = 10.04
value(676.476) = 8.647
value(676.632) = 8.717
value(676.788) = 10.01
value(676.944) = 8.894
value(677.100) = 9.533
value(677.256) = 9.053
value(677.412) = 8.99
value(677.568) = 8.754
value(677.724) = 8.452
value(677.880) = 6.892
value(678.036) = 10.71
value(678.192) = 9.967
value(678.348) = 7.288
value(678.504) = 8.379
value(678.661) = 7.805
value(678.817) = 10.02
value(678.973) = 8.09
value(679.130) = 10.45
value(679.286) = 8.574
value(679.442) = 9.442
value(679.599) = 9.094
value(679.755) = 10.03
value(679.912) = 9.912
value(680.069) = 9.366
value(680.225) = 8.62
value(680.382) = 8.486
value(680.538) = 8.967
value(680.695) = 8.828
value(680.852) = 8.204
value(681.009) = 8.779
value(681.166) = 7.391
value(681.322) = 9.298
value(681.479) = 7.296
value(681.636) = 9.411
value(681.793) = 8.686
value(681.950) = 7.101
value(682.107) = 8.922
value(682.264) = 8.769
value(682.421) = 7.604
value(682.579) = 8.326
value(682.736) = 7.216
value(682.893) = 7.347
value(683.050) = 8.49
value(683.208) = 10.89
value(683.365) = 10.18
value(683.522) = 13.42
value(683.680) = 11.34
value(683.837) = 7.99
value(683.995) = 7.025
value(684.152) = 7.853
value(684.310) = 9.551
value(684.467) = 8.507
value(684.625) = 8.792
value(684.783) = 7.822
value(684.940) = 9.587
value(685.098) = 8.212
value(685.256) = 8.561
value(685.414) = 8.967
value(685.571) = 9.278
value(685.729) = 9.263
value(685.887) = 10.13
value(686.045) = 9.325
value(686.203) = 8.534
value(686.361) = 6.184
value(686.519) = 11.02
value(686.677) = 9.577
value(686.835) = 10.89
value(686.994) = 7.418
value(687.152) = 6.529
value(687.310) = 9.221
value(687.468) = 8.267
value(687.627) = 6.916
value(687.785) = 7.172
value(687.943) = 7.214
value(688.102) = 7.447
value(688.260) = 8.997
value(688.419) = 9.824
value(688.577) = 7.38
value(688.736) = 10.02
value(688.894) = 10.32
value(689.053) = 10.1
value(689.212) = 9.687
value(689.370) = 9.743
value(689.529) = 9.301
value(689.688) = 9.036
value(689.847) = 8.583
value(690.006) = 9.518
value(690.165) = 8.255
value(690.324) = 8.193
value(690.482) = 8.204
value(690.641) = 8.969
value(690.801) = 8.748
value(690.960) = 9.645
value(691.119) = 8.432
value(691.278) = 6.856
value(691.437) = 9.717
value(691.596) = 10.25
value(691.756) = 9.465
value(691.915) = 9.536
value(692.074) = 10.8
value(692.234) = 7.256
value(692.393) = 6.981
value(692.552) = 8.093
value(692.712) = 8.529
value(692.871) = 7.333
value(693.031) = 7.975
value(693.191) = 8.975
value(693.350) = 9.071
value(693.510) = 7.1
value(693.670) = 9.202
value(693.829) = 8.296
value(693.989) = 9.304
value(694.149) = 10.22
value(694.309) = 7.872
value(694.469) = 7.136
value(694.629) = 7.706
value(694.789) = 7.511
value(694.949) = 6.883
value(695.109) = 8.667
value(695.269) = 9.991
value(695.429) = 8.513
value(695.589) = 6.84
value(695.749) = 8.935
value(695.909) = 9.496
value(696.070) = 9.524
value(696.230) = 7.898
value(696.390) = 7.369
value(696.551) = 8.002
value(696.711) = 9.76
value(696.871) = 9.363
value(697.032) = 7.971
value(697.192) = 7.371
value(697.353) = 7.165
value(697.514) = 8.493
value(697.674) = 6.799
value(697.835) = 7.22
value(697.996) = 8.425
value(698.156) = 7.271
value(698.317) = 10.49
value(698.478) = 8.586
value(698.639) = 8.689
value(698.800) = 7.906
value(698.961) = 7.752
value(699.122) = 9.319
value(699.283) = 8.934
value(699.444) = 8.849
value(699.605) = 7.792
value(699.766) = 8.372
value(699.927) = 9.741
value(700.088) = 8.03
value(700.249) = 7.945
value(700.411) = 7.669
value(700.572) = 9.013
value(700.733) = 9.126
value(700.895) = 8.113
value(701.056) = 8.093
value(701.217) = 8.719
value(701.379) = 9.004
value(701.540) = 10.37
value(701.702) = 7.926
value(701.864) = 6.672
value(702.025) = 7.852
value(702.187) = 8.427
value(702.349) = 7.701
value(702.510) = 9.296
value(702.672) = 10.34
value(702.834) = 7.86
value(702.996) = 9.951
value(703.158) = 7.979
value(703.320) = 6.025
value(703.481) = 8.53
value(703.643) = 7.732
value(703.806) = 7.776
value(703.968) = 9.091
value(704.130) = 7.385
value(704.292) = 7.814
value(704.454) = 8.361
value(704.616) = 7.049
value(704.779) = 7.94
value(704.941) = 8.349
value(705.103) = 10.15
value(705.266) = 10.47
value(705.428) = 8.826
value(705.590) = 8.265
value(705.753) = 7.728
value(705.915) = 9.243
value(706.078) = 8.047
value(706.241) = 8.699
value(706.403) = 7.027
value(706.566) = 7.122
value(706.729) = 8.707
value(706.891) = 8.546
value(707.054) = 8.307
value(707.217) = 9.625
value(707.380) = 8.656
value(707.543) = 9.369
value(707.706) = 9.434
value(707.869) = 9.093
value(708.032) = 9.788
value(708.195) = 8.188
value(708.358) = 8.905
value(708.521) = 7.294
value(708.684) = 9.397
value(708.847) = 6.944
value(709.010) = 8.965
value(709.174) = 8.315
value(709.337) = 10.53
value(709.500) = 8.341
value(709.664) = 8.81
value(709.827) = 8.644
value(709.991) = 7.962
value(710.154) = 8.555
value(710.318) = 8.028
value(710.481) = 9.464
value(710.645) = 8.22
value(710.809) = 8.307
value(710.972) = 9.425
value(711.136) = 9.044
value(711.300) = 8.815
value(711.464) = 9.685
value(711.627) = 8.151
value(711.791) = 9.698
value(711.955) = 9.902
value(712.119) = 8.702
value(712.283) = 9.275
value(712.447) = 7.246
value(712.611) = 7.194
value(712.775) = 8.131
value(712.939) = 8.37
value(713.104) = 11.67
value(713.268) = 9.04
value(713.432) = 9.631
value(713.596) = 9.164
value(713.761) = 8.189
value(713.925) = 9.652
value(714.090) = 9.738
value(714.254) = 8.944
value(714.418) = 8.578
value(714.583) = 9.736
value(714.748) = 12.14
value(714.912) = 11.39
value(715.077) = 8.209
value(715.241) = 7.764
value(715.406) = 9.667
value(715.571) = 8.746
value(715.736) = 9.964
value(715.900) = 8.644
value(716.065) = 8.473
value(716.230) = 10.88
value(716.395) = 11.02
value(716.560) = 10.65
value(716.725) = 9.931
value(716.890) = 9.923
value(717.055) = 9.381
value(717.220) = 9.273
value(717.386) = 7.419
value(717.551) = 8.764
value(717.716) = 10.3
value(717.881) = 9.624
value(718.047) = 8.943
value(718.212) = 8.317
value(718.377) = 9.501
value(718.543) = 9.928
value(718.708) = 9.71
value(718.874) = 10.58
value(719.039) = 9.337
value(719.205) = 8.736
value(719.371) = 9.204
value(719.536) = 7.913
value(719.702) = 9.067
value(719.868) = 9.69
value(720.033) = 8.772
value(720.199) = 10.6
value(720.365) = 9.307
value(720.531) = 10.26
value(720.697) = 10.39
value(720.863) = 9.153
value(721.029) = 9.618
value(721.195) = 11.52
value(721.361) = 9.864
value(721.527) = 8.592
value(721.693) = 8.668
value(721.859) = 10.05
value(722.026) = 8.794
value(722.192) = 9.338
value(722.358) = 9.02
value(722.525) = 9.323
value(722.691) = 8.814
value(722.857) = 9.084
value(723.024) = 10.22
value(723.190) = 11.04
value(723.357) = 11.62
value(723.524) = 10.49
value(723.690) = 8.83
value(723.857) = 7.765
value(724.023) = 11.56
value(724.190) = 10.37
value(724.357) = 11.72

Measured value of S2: 8.68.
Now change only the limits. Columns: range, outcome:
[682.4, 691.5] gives 8.83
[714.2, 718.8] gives 9.5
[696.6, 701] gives 8.37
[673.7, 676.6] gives 8.51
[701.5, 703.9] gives 8.26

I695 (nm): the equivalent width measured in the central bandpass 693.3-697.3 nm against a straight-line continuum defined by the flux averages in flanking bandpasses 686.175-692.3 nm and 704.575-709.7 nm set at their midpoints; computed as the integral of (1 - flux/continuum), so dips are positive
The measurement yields 0.17 nm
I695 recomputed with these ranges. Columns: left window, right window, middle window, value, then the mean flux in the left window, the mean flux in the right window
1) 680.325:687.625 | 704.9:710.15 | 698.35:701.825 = 0.05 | 8.75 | 8.68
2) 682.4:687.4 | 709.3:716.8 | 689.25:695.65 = 0.29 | 8.92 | 9.17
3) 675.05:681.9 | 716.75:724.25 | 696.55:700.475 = 0.36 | 8.86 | 9.53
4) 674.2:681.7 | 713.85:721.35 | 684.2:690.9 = 0.16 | 8.82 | 9.54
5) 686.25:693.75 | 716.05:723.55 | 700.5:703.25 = 0.13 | 8.68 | 9.59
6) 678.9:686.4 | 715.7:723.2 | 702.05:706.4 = 0.39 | 8.85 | 9.5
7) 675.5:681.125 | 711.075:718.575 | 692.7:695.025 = 0.22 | 8.91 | 9.29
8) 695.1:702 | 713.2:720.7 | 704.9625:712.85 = 0.27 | 8.42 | 9.45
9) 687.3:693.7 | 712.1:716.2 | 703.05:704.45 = 0.17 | 8.68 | 9.16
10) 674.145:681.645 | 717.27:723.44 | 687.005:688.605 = 0.19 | 8.82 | 9.49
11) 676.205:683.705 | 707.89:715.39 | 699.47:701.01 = 0.09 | 8.96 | 8.95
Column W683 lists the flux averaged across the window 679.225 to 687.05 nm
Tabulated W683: 8.89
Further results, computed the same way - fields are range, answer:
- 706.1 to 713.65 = 8.74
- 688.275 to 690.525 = 9.17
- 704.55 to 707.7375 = 8.57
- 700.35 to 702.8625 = 8.53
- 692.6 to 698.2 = 8.24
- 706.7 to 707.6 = 8.87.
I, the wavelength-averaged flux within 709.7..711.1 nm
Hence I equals 8.6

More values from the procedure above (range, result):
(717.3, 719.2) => 9.29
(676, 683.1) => 8.76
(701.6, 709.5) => 8.46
